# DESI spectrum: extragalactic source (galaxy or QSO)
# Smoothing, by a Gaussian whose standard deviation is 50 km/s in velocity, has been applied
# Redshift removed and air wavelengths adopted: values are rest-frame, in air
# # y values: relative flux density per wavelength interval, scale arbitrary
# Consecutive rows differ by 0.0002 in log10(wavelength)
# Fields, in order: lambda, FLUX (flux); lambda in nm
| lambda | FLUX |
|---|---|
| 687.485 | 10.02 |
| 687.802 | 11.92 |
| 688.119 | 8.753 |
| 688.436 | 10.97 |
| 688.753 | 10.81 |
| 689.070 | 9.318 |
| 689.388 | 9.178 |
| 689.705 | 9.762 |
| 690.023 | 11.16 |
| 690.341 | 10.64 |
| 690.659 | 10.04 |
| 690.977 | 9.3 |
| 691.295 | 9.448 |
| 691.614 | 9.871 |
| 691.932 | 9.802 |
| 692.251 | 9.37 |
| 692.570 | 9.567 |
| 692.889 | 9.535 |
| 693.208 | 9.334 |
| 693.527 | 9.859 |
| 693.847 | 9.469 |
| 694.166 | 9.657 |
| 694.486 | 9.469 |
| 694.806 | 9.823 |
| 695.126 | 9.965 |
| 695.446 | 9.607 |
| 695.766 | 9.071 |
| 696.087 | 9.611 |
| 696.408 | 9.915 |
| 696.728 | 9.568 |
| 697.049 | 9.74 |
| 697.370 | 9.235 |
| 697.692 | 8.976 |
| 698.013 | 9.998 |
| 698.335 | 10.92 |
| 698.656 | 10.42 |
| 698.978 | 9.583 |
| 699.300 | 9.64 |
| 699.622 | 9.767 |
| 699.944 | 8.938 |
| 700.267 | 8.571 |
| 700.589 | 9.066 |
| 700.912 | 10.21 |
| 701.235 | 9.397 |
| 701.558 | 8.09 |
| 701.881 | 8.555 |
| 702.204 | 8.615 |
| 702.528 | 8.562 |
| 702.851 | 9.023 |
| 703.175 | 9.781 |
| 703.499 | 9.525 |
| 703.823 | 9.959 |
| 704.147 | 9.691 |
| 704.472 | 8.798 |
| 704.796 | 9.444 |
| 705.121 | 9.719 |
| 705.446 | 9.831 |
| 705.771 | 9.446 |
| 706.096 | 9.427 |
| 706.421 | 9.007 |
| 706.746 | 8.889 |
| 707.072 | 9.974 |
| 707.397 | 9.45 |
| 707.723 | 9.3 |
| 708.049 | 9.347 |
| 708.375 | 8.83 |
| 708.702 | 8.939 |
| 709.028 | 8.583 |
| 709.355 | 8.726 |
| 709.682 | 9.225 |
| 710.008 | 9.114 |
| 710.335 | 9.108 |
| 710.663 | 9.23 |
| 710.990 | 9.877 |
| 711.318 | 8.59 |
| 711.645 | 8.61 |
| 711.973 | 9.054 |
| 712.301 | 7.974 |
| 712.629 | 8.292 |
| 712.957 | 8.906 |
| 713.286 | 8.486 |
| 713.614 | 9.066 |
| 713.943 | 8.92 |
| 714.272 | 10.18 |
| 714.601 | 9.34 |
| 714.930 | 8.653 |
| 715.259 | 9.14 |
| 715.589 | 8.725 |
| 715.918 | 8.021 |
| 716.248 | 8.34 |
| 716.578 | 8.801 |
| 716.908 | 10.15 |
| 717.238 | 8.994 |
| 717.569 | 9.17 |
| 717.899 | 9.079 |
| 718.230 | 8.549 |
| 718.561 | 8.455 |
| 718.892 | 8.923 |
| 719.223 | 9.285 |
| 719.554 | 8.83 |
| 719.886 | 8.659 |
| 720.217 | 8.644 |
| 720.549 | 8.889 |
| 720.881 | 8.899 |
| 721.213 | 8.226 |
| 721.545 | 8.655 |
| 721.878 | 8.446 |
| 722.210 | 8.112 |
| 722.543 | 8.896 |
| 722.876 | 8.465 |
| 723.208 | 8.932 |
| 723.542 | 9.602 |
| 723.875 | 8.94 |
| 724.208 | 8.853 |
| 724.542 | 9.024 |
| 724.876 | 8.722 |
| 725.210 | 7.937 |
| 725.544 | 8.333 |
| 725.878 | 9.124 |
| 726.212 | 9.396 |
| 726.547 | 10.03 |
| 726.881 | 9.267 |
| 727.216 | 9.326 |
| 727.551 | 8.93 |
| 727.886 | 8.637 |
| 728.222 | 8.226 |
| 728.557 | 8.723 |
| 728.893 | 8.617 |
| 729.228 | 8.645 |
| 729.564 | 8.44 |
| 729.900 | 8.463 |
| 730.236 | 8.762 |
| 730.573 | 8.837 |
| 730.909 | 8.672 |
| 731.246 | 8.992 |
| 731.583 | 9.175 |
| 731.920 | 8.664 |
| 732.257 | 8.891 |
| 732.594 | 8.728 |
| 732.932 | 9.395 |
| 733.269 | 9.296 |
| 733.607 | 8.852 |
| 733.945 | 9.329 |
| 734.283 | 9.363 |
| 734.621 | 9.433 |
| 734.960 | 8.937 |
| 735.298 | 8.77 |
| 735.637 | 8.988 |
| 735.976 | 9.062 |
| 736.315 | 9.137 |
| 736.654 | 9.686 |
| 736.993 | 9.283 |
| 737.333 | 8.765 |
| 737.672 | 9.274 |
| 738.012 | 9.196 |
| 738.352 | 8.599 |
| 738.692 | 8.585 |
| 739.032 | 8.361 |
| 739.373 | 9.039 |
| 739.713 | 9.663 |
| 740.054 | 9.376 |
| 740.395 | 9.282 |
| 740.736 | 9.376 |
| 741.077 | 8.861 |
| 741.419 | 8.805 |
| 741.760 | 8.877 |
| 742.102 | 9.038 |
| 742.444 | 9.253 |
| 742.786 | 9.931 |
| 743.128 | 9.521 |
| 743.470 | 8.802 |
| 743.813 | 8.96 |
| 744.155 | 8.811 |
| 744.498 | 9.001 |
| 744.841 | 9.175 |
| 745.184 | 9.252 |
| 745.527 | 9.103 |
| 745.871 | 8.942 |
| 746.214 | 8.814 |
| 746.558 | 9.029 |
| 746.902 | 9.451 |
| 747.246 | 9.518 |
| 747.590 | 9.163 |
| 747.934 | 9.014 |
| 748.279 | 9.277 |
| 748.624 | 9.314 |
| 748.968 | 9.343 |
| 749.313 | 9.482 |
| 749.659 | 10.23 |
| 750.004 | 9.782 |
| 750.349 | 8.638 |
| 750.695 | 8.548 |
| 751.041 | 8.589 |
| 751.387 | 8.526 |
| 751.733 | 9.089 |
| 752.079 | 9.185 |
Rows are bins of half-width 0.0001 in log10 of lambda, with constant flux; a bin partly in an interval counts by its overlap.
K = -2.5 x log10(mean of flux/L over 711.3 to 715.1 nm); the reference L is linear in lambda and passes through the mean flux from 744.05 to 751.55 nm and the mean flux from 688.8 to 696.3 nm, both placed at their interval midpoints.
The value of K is 0.08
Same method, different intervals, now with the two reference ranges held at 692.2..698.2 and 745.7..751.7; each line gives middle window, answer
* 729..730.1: 0.094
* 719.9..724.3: 0.076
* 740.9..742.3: 0.037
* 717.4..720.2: 0.064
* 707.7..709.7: 0.061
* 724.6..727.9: 0.041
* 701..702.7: 0.096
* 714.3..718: 0.050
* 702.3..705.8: 0.010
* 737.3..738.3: 0.020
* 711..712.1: 0.065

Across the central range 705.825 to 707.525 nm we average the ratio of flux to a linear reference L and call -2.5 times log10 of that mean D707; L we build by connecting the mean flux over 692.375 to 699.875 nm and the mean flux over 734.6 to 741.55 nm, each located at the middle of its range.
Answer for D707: 0.02 mag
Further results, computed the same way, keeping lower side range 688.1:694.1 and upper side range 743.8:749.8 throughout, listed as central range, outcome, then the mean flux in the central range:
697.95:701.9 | 0.03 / 9.49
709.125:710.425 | 0.07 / 9.02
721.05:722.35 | 0.14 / 8.37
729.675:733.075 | 0.06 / 8.85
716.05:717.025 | 0.06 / 9.01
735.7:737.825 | 0.02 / 9.19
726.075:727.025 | -0.02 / 9.58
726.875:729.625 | 0.08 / 8.74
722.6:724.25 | 0.06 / 8.97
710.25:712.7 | 0.09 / 8.85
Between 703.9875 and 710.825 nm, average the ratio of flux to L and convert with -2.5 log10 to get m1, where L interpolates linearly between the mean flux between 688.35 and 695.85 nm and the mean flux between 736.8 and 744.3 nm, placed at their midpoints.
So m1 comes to 0.04 mag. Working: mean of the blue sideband 9.79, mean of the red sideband 9.08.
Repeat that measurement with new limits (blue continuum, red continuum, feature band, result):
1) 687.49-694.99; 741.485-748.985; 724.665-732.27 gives 0.07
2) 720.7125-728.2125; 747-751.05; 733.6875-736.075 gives -0.01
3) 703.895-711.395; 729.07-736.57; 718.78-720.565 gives 0.03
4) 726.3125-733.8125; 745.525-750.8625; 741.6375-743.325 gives -0.02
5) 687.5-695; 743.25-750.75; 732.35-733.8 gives 0.03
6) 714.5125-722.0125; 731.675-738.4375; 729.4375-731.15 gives 0.04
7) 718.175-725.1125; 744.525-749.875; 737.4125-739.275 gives 0.03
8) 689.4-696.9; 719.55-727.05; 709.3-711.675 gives 0.01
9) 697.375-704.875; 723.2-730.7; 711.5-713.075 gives 0.07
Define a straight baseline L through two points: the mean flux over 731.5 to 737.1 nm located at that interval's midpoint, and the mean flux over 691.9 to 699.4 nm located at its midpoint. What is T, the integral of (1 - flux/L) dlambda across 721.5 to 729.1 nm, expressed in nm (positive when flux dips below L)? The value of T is 0.34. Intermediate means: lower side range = 9.67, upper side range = 9.12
